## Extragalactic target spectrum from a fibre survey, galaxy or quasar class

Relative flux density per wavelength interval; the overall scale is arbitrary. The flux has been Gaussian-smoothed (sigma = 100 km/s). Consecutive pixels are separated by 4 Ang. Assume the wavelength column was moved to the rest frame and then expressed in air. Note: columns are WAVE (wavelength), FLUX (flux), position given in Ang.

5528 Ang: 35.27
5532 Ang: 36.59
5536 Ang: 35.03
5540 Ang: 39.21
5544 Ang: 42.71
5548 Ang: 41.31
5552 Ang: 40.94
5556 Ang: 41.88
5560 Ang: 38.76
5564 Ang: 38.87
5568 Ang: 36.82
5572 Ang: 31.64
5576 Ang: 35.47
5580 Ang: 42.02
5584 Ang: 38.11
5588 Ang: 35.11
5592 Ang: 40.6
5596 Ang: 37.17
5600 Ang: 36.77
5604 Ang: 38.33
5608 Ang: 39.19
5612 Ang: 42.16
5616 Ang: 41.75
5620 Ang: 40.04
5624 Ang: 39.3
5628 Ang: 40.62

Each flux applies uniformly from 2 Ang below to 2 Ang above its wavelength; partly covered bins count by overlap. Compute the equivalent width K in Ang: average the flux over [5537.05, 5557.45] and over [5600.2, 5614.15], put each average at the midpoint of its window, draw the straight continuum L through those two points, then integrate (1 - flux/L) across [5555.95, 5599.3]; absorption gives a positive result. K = 2.75 Ang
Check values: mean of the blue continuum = 40.9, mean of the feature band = 37.6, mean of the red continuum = 39.5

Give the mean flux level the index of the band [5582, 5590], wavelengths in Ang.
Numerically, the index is 36.6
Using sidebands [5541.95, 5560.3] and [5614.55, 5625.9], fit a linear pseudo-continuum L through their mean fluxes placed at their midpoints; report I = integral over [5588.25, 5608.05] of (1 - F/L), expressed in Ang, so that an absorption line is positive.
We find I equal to 1.3 Ang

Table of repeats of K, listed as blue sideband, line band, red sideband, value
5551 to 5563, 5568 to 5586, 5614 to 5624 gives 1.6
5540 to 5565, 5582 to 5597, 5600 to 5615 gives 0.8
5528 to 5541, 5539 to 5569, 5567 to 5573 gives -4.2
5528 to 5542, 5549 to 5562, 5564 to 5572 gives -1.5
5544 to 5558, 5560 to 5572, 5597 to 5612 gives 1.1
